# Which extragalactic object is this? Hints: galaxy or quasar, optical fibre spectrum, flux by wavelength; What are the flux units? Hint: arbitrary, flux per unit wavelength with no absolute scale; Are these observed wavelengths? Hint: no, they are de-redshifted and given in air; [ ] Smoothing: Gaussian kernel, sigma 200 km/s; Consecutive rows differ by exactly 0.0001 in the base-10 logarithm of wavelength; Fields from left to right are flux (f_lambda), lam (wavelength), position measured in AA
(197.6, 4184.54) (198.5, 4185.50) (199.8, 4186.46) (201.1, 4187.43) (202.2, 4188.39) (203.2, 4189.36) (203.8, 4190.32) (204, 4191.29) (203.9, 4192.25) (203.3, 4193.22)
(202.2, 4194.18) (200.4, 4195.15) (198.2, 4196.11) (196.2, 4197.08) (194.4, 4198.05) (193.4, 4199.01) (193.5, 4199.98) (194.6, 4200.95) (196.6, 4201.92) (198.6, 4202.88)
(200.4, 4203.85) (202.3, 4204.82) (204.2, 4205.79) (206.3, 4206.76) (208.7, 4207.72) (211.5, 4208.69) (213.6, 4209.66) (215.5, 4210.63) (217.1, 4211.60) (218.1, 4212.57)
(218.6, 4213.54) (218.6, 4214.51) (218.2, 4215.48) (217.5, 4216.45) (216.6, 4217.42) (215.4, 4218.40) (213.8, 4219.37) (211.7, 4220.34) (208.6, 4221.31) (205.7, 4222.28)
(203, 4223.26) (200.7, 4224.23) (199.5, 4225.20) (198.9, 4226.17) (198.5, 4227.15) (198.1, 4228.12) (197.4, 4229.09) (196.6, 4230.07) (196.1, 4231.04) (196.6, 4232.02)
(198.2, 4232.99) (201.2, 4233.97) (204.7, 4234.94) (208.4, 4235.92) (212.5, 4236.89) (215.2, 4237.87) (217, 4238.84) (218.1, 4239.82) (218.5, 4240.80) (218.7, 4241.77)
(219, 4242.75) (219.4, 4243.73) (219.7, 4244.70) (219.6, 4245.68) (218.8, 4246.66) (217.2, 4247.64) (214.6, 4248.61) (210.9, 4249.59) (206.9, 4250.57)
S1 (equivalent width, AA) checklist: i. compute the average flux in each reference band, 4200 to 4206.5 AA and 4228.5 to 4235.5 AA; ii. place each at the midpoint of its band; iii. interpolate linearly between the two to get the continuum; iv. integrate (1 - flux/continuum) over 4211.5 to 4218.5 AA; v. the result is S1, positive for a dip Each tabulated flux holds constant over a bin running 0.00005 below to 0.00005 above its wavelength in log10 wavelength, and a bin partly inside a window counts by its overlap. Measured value -0.7 AA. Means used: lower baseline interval 199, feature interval 217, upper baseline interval 199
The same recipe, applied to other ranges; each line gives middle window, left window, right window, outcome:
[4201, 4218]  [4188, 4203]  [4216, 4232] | -0.71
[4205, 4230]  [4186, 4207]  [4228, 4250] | -0.49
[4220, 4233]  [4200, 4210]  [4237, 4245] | 0.69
